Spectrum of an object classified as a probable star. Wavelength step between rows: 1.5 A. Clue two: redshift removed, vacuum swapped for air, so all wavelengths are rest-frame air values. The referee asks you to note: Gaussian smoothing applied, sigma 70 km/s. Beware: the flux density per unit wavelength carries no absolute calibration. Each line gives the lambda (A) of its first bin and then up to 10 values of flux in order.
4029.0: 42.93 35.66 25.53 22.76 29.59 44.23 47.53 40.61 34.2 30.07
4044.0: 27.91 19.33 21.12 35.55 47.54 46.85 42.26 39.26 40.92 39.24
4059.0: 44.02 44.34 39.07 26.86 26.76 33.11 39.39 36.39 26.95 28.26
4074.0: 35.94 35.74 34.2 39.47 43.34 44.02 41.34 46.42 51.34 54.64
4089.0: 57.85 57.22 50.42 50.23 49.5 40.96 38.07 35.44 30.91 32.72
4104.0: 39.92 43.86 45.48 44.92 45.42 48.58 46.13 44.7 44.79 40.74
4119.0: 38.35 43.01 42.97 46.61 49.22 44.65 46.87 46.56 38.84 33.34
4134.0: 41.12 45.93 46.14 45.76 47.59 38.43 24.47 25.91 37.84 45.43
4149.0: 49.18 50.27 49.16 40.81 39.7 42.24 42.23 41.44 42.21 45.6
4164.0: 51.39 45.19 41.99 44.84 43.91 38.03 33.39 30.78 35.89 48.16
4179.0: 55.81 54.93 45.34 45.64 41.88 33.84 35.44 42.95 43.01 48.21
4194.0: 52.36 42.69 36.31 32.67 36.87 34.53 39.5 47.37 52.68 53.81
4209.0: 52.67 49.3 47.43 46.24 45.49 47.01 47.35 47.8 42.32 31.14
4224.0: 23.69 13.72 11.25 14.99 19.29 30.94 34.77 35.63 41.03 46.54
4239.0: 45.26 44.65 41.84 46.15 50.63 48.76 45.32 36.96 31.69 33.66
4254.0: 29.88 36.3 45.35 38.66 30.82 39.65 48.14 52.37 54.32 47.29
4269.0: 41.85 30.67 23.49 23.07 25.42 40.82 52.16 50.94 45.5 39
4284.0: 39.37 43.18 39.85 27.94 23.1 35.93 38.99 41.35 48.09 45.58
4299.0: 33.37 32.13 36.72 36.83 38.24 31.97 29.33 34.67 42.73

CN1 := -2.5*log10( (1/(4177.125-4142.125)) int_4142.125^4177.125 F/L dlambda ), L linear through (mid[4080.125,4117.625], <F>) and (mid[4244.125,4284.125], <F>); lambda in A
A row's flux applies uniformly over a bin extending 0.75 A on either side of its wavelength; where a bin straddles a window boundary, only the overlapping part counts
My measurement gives 0.06 mag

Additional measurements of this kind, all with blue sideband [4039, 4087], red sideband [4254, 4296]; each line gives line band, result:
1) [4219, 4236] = 0.347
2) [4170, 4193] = -0.109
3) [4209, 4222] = -0.209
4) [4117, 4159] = -0.123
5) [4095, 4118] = -0.119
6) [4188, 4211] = -0.149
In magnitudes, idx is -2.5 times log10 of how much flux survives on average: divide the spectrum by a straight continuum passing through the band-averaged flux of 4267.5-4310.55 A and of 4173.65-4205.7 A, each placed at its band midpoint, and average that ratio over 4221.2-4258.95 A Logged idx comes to 0.12 mag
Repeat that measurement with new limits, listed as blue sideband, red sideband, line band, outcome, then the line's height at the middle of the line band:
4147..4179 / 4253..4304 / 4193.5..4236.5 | 0.08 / 41.2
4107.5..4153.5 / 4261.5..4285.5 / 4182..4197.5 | -0.01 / 42.2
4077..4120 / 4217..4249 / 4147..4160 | -0.09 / 41.1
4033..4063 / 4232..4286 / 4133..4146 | -0.02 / 38.4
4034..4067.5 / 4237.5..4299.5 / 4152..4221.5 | -0.13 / 38.6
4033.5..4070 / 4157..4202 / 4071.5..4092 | -0.16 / 37.6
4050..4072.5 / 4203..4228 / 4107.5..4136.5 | -0.13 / 38.9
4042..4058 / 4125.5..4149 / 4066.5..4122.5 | -0.11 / 38.3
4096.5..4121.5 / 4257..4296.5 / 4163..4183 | -0.08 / 40.6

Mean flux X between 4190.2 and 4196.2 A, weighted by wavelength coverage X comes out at 46.6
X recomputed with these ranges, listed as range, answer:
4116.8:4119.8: 39.6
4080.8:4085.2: 43.9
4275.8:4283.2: 45.8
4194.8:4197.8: 39.3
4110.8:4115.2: 46.5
